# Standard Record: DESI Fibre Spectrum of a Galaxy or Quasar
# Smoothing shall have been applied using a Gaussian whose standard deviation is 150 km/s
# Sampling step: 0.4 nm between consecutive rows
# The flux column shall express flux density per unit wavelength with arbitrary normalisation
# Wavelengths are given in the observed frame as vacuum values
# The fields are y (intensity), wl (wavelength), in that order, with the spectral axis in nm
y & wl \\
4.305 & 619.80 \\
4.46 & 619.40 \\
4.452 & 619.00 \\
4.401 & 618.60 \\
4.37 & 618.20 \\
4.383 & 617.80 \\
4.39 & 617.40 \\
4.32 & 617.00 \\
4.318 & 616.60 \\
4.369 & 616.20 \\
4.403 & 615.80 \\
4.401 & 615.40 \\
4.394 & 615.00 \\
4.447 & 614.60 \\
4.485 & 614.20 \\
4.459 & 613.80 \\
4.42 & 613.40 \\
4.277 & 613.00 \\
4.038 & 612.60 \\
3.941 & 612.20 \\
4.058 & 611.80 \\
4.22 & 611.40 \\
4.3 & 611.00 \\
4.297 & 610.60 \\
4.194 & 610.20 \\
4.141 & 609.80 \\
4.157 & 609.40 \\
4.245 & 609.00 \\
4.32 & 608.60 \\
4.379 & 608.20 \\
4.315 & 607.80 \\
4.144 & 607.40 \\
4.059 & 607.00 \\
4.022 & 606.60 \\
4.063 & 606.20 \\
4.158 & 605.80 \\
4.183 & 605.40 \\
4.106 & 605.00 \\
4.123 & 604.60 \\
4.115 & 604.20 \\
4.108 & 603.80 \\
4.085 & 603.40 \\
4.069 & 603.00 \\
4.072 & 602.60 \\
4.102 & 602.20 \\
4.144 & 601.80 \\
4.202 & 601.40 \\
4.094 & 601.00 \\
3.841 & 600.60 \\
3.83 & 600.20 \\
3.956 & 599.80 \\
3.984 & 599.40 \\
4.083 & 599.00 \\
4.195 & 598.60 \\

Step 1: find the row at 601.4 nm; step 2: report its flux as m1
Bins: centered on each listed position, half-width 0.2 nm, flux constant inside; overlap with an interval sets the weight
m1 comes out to 4.202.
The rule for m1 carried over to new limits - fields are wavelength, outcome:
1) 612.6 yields 4.038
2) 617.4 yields 4.39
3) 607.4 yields 4.144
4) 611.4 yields 4.22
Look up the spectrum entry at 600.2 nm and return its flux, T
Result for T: 3.83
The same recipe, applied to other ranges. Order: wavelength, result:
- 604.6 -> 4.123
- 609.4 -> 4.157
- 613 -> 4.277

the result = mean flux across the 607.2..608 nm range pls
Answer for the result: 4.23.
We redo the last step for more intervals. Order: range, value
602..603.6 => 4.08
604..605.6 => 4.13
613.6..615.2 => 4.45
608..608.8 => 4.35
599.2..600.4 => 3.92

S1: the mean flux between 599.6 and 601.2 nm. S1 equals 3.93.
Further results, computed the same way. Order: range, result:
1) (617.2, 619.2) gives 4.4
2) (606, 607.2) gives 4.05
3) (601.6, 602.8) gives 4.11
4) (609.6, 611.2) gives 4.23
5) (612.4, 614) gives 4.3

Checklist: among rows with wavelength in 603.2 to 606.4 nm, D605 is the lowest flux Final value 4.063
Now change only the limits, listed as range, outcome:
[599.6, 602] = 3.83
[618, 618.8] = 4.37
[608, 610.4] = 4.141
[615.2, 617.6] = 4.318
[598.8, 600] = 3.956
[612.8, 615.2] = 4.277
